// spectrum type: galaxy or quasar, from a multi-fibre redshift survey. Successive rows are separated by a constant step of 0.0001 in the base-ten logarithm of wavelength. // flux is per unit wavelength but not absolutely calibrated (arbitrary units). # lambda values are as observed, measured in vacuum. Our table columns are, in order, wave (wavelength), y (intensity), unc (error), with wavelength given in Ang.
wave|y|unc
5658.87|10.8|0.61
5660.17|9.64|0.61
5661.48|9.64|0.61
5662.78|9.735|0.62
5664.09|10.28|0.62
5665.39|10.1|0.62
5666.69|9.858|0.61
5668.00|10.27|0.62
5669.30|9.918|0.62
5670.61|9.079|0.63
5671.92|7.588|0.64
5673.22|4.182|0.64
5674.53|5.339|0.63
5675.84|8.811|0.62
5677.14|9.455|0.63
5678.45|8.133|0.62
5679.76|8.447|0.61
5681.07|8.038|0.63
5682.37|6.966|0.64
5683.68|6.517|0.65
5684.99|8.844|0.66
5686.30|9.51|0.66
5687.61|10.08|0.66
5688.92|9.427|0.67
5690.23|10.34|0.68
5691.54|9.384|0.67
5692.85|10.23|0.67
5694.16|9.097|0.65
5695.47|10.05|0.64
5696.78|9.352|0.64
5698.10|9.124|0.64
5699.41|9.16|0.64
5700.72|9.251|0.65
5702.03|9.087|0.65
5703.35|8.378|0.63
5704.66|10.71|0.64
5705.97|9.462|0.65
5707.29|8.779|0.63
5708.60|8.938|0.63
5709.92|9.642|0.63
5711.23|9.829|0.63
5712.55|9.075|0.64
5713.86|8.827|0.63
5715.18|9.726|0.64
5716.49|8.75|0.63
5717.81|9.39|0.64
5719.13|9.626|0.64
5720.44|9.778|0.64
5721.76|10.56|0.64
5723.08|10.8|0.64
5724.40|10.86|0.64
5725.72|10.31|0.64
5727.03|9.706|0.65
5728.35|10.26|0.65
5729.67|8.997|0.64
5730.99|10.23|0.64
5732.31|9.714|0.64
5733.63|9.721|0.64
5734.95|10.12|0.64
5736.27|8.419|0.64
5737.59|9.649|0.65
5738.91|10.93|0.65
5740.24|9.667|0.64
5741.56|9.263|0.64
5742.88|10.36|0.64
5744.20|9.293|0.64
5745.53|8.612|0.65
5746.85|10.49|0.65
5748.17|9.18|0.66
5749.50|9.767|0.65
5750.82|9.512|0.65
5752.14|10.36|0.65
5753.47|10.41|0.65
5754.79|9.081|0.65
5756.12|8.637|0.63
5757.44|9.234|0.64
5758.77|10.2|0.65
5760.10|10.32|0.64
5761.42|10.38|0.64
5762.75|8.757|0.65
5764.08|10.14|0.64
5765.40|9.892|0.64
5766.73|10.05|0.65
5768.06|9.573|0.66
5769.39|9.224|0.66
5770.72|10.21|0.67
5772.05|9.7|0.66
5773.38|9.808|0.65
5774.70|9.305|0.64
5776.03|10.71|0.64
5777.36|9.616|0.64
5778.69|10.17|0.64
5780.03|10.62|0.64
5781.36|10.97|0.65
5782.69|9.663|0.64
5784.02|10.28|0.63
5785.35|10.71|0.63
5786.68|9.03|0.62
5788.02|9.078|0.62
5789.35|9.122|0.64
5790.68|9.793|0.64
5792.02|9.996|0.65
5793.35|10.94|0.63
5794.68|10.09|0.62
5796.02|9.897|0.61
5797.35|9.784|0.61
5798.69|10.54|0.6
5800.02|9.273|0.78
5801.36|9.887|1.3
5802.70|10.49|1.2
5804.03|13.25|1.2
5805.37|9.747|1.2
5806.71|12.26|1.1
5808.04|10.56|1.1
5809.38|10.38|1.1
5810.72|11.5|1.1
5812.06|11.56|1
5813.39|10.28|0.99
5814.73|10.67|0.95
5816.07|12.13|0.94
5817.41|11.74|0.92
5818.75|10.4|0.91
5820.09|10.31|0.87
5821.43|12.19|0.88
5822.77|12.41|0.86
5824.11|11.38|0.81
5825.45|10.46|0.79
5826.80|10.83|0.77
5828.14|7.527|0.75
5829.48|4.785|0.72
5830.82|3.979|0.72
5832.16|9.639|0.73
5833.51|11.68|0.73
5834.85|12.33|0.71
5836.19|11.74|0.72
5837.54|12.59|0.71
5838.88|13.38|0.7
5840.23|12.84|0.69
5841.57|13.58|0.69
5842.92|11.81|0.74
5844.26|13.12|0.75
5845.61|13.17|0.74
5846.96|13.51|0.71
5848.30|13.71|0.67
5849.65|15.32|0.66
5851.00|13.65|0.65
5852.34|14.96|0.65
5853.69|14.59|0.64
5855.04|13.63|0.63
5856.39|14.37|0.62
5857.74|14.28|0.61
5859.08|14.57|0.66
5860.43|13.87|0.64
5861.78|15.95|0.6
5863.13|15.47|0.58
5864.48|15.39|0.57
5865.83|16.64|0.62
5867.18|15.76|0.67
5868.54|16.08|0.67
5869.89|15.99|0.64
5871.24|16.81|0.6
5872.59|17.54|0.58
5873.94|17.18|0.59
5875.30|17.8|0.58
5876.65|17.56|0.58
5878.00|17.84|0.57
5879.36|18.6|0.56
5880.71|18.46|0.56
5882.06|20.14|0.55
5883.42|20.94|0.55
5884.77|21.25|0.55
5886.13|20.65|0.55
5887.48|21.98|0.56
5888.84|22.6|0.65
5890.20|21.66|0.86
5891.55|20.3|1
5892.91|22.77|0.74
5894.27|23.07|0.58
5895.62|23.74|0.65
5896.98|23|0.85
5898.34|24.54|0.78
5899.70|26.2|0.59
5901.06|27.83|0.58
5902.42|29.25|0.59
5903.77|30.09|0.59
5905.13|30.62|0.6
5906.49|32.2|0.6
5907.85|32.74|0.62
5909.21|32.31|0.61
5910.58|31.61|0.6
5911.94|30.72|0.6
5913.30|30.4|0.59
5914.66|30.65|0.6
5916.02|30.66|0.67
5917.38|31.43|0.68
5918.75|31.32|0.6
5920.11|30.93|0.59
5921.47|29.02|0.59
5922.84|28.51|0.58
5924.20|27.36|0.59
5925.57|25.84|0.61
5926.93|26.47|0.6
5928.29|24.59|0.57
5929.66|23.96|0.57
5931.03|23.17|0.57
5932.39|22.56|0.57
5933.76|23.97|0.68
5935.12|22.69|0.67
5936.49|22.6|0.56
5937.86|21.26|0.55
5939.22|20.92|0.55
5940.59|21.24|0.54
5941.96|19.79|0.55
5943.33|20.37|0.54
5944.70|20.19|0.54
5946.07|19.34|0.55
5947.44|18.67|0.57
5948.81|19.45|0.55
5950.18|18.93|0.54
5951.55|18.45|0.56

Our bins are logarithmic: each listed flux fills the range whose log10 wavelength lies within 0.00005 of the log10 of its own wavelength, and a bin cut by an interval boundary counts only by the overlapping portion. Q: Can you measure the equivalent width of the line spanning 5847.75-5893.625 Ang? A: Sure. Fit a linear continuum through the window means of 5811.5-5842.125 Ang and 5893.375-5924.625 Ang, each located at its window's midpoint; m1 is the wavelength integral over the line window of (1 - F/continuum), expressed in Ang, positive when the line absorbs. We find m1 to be 7.2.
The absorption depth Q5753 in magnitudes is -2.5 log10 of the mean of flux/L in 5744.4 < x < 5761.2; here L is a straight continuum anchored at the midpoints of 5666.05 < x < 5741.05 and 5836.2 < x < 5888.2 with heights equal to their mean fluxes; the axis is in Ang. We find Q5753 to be 0.170 mag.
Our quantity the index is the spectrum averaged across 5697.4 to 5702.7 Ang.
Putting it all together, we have 9.14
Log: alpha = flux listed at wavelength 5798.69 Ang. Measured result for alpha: 10.54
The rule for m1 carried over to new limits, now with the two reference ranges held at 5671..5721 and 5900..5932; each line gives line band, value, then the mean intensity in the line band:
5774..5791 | 6.96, 9.93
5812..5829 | 7.94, 10.8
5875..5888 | 3.21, 19.6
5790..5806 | 6.97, 10.3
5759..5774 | 5.39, 9.83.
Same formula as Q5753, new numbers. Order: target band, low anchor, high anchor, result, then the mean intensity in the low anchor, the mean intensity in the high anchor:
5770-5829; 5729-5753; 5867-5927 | 0.406 mag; 9.69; 24.6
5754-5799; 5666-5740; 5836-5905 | 0.306 mag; 9.23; 18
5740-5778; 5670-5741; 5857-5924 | 0.330 mag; 9.19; 23.1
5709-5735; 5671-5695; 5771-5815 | -0.083 mag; 8.38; 10.3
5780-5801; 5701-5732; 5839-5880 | 0.245 mag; 9.64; 15.2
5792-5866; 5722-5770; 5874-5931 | 0.461 mag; 9.79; 25.5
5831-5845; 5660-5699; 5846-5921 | 0.487 mag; 8.91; 21.6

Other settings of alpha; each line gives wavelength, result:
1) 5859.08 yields 14.57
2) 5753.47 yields 10.41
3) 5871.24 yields 16.81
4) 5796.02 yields 9.897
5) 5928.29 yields 24.59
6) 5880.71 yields 18.46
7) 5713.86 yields 8.827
